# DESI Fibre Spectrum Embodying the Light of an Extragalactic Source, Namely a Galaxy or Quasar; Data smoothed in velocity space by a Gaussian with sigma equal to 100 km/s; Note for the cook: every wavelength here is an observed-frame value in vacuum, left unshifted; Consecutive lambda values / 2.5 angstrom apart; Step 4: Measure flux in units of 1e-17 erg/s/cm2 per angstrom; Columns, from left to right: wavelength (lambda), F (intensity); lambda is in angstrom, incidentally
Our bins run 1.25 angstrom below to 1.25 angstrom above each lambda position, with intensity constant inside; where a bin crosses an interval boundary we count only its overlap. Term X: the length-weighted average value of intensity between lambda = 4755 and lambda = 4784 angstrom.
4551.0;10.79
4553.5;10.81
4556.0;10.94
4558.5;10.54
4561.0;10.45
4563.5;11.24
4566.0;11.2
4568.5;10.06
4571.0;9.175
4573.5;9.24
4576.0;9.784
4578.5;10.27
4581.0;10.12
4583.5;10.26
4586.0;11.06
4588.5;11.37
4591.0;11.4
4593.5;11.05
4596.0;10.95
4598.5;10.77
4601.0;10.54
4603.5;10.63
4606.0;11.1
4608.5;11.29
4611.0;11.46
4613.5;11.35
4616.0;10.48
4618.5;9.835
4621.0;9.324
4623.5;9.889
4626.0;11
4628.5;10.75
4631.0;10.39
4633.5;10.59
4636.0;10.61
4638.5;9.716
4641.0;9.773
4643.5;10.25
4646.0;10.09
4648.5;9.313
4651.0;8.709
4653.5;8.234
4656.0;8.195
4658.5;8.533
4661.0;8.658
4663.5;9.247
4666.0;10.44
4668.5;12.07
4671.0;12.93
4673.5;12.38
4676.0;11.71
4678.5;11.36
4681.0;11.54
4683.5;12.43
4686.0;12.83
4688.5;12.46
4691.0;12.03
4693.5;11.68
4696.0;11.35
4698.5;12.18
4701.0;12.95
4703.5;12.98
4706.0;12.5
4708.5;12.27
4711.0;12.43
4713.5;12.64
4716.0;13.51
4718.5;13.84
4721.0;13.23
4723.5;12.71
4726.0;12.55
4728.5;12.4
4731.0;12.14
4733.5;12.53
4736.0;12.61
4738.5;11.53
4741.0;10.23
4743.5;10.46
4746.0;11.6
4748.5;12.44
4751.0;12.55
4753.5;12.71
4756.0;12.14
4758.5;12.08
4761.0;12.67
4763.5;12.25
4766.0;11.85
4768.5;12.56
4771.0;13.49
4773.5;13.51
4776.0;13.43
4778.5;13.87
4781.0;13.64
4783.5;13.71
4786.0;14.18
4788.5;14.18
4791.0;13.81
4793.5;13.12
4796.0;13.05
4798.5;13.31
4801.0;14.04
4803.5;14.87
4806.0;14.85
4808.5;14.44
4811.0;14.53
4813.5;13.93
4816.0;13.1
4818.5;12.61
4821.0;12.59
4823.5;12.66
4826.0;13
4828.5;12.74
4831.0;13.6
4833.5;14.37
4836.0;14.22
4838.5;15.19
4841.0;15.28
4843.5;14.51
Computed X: 12.9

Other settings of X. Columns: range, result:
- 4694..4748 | 12.3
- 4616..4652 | 10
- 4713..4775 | 12.4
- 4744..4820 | 13.3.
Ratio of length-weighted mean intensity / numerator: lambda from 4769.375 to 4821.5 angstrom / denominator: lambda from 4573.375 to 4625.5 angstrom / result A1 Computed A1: 1.3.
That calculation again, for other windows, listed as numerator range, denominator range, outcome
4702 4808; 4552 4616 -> 1.21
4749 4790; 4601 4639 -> 1.23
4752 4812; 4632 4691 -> 1.27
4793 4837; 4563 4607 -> 1.29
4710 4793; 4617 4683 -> 1.24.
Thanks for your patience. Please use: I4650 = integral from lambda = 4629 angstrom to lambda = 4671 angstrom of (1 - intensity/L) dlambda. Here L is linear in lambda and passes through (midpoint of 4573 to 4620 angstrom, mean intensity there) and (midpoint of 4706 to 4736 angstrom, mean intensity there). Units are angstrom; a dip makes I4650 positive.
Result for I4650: 6.45 angstrom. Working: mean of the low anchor 10.7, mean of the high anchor 12.7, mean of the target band 9.79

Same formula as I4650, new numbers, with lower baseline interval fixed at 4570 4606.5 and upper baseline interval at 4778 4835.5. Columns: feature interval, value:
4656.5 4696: 1.7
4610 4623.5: 0.6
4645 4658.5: 3.0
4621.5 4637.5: 0.9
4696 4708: -0.3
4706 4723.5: -0.8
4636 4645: 1.0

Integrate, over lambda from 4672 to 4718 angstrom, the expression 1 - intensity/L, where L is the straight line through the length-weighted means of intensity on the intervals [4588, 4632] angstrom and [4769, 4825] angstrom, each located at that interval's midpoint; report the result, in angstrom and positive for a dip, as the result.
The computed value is -0.9 angstrom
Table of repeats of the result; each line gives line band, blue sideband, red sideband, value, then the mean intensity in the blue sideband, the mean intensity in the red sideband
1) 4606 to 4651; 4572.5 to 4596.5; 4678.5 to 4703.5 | 3.5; 10.6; 12.2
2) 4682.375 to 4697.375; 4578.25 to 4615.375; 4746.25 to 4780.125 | -0.3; 10.9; 12.7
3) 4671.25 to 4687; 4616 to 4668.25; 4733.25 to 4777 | -2.3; 9.74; 12.2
